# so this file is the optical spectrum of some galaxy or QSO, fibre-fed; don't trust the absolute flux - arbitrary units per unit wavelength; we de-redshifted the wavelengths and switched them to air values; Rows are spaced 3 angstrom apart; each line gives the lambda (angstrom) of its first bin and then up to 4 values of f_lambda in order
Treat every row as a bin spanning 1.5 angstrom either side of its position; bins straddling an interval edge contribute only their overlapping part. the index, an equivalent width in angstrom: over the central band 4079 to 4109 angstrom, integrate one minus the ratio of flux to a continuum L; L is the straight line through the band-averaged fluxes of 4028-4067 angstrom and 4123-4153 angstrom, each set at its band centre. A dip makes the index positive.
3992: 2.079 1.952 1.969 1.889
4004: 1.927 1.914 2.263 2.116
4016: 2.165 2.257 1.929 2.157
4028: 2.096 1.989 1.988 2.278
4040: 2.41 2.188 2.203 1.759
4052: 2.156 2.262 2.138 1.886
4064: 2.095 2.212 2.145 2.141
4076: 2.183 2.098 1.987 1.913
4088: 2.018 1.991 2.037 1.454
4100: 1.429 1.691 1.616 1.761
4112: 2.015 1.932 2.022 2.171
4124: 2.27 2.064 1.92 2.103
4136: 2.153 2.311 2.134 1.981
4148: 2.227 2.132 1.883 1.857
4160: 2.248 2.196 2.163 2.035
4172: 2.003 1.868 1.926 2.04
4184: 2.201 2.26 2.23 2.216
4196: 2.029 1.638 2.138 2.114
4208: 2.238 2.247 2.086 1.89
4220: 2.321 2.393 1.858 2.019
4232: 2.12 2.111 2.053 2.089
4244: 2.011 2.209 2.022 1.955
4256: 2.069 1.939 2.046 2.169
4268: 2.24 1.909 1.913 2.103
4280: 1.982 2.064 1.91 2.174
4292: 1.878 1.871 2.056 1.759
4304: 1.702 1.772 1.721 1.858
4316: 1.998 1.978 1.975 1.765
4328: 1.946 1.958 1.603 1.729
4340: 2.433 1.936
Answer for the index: 4.4 angstrom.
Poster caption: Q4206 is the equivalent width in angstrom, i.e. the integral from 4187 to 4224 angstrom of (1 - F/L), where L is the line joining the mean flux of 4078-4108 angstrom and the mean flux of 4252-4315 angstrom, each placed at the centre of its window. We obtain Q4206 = -4.5 angstrom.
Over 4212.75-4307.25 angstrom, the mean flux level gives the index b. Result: 2.02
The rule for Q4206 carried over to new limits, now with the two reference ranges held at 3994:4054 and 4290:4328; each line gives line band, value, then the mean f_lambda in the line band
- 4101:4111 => 1.63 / 1.69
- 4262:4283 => -1.74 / 2.05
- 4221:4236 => -1.38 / 2.11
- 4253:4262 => -0.45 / 2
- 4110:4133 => -0.50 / 2.05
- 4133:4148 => -1.15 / 2.15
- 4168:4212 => -2.69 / 2.08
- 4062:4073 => -0.47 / 2.14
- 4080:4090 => 0.28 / 1.98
